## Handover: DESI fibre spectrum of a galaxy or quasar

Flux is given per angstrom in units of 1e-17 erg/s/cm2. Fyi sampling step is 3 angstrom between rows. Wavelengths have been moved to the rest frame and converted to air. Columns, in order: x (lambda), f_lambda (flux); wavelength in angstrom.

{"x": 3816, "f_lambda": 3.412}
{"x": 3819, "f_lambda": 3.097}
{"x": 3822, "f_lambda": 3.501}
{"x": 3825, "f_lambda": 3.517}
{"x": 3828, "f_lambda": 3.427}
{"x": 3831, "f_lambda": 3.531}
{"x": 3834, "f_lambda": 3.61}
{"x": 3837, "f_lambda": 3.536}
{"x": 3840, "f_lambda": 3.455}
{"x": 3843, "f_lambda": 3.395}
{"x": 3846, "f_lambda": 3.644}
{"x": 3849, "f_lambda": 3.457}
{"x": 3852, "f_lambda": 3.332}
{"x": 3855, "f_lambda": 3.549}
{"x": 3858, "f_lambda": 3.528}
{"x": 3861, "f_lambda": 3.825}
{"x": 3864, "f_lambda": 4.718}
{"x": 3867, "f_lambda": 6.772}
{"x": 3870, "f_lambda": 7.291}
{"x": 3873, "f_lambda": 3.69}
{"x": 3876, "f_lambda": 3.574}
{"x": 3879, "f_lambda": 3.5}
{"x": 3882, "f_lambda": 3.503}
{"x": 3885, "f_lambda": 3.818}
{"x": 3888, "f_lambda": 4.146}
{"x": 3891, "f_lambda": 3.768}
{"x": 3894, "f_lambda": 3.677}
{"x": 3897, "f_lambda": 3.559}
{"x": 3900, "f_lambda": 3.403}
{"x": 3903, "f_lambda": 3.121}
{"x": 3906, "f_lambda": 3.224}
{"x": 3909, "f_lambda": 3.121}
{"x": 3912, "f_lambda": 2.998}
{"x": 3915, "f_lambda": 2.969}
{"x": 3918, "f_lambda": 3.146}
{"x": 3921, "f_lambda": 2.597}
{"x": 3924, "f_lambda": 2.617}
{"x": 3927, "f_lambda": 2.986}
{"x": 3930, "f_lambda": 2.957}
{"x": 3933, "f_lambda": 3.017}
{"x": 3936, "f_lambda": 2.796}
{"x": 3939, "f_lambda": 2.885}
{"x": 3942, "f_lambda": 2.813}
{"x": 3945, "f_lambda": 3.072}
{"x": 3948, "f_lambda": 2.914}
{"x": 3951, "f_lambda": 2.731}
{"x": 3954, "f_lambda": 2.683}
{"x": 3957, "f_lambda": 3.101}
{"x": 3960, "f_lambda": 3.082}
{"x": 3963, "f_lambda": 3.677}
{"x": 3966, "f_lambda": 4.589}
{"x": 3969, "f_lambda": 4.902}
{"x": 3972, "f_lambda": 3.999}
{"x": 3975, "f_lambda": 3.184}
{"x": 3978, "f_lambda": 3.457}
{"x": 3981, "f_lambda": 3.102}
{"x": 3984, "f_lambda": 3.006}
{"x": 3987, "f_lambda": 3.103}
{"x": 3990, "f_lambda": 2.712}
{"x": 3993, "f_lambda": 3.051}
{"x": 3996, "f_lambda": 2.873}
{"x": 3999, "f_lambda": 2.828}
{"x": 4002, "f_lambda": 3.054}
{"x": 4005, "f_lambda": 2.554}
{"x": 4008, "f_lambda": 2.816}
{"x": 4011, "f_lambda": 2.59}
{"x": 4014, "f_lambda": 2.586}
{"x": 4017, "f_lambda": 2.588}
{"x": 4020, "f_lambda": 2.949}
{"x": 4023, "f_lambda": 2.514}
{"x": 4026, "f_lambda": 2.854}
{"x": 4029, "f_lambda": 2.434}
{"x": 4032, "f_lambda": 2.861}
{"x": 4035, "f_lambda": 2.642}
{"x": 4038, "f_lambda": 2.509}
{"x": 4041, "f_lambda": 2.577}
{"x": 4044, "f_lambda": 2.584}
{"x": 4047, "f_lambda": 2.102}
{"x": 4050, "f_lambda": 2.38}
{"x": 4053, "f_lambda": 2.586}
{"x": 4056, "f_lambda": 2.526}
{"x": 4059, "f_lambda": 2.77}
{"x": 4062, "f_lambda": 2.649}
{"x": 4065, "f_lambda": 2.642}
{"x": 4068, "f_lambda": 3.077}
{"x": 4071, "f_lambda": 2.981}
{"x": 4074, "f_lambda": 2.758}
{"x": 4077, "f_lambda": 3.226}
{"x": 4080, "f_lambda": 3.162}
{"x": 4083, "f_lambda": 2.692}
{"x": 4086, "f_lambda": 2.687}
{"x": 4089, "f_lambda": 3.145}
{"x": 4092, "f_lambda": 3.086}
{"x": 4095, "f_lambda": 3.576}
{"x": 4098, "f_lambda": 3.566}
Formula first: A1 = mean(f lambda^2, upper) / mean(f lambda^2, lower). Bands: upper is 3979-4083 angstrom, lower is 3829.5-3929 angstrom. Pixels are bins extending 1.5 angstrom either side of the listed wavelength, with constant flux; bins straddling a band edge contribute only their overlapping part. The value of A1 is 0.81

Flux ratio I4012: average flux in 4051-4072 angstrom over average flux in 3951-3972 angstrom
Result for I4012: 0.75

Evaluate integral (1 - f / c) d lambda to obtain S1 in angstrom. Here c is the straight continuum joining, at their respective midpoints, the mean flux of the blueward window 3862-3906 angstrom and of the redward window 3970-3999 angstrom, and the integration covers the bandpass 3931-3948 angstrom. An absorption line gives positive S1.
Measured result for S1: 3.26 angstrom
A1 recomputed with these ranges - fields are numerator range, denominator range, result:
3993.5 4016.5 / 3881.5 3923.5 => 0.87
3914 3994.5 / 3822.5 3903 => 0.85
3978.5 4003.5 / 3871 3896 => 0.83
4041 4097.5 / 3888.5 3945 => 0.98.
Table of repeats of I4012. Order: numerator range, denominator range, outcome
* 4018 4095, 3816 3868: 0.74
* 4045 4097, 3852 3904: 0.70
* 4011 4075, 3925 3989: 0.82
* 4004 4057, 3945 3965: 0.84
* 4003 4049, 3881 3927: 0.79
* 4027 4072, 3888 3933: 0.82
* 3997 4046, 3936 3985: 0.81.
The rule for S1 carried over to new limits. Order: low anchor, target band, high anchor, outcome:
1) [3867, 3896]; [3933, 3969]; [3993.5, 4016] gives 2.1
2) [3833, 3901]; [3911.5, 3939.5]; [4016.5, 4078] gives 5.1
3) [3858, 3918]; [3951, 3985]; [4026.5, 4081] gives -1.9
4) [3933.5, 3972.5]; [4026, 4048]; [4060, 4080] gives 3.3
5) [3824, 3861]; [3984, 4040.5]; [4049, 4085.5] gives 4.1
